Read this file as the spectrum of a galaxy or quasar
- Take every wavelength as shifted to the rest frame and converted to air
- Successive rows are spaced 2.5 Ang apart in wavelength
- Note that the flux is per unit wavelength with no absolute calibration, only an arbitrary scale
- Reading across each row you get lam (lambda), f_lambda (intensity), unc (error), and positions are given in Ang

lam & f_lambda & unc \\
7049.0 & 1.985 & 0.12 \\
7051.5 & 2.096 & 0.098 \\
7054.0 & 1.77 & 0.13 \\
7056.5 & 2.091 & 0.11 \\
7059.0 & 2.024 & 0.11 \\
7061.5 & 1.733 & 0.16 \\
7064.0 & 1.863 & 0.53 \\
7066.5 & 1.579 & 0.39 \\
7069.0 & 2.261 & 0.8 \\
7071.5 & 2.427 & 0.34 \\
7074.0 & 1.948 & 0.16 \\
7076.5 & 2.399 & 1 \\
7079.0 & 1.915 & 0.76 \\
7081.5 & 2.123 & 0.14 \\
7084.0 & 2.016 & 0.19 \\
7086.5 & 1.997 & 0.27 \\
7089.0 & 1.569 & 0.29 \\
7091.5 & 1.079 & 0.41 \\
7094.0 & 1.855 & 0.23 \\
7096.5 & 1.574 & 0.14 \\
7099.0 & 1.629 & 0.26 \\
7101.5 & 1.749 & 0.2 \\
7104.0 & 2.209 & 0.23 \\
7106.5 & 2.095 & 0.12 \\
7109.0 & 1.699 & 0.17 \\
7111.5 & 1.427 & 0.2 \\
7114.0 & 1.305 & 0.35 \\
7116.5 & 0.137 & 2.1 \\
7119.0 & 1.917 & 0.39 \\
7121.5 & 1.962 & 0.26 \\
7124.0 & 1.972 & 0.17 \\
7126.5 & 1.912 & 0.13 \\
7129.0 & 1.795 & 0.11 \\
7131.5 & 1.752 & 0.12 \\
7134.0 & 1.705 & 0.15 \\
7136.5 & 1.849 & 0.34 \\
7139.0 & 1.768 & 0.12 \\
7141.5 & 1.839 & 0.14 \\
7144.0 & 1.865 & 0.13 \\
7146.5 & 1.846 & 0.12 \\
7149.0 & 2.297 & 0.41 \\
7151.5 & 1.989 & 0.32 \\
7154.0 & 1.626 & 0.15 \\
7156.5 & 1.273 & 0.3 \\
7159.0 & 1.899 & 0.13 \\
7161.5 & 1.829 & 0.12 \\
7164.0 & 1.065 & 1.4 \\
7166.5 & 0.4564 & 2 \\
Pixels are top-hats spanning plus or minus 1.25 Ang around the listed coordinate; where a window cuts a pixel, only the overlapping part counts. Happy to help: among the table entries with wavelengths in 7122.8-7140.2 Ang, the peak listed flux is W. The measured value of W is 1.972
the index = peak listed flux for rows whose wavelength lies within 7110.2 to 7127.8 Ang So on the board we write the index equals 1.972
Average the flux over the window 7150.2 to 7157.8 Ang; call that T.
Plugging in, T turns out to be 1.64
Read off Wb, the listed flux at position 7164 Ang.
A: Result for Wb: 1.065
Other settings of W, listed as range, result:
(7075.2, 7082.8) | 2.399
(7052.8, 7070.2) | 2.261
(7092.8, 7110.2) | 2.209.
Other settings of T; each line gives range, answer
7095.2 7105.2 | 1.79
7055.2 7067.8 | 1.86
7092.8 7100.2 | 1.69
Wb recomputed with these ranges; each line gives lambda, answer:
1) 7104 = 2.209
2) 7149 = 2.297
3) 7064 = 1.863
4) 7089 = 1.569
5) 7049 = 1.985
